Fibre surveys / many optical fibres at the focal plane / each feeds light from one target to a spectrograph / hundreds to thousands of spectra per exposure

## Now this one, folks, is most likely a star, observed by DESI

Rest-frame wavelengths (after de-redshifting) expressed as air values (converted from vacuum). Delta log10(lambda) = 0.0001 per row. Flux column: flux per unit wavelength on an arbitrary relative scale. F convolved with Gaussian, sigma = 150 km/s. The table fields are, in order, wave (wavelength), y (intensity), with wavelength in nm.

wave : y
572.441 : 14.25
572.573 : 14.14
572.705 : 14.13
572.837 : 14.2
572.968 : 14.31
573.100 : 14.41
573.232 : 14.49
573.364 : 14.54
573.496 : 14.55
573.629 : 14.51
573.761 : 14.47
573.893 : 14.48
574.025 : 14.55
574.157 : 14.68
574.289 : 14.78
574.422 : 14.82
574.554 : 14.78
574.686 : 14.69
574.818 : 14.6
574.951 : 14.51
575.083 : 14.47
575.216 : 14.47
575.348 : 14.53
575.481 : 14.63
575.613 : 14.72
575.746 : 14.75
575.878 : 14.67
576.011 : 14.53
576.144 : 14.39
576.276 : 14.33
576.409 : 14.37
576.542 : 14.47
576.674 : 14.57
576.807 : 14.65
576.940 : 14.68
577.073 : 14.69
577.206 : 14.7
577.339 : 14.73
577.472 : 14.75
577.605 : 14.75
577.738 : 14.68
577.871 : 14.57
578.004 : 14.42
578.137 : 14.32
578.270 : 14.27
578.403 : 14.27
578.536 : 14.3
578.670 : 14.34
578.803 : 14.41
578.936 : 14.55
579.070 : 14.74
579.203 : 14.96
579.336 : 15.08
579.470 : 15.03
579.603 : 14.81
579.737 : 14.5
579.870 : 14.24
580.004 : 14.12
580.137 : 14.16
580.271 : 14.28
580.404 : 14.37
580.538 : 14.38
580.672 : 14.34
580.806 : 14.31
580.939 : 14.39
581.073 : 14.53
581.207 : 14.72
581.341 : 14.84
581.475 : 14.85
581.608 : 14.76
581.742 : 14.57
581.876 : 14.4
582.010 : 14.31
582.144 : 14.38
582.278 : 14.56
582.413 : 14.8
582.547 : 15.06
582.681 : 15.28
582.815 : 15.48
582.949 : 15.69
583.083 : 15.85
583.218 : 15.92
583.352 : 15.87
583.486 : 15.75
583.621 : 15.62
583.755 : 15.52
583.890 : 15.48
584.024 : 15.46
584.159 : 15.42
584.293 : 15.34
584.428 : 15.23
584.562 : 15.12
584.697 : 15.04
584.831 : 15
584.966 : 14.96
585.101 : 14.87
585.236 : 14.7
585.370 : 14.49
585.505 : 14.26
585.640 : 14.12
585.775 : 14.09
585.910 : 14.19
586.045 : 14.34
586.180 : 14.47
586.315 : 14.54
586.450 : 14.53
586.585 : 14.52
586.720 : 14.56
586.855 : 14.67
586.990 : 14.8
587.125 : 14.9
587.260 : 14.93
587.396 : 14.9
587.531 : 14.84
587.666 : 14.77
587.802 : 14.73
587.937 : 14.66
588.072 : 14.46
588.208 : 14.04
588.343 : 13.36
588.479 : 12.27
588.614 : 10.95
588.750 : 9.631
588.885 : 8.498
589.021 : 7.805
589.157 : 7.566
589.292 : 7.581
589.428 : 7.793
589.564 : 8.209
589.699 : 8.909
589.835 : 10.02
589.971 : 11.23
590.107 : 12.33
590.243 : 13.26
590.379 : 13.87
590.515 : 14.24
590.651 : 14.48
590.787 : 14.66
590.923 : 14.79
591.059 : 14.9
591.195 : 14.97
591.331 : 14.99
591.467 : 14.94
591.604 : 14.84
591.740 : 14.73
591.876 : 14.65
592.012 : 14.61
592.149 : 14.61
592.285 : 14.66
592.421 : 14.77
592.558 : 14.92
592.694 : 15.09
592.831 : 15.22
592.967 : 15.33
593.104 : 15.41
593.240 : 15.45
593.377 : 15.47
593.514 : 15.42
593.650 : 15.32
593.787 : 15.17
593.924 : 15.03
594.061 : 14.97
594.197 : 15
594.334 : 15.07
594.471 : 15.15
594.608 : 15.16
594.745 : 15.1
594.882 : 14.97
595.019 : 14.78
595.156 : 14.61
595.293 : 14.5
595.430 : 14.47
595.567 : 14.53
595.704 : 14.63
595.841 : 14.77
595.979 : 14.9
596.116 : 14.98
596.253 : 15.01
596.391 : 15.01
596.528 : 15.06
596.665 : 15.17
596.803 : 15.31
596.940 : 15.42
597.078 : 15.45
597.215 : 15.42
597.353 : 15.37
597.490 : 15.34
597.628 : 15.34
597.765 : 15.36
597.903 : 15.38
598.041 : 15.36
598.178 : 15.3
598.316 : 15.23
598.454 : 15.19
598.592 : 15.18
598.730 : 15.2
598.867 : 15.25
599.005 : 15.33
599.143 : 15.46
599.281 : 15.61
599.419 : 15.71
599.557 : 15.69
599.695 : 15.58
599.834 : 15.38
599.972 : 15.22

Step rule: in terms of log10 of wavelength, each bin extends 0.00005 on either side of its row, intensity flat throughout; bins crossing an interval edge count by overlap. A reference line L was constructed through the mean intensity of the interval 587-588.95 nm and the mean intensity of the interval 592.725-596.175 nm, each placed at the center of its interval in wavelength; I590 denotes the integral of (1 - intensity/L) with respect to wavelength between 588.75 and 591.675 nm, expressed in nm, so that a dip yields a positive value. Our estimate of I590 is 0.45 nm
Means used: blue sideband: 13.4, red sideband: 15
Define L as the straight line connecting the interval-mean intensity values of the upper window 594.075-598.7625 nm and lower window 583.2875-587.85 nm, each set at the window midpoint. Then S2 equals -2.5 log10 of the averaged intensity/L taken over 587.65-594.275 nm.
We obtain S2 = 0.12 mag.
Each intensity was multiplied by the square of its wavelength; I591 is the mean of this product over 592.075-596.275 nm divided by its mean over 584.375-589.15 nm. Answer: 1.11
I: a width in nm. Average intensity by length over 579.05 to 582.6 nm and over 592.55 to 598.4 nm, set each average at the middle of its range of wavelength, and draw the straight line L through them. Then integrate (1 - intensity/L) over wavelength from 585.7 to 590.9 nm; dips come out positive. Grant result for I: 0.74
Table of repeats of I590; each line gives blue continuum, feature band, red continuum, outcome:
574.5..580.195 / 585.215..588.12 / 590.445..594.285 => 0.047 nm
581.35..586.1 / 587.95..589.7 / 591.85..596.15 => 0.550 nm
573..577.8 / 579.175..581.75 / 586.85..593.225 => -0.079 nm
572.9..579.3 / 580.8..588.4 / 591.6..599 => -0.024 nm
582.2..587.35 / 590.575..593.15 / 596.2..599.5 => 0.050 nm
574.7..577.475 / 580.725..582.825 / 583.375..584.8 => 0.068 nm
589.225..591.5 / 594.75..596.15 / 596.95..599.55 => -0.041 nm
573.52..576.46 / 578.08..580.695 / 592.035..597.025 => 0.035 nm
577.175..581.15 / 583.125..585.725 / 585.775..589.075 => -0.231 nm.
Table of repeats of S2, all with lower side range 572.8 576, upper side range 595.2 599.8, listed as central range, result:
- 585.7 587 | 0.032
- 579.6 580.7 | 0.030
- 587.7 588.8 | 0.142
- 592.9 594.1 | -0.014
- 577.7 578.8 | 0.021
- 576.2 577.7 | 0.002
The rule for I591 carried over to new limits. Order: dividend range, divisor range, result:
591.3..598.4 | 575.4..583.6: 1.08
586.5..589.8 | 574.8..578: 0.87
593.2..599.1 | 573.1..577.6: 1.11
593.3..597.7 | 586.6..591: 1.24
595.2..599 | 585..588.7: 1.10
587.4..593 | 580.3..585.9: 0.89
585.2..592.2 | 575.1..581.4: 0.94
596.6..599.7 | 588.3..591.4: 1.37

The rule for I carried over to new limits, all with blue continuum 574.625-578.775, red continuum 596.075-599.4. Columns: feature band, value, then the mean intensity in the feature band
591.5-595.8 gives 0.05 nm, 15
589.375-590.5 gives 0.31 nm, 10.9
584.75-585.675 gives 0.01 nm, 14.7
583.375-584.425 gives -0.05 nm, 15.5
